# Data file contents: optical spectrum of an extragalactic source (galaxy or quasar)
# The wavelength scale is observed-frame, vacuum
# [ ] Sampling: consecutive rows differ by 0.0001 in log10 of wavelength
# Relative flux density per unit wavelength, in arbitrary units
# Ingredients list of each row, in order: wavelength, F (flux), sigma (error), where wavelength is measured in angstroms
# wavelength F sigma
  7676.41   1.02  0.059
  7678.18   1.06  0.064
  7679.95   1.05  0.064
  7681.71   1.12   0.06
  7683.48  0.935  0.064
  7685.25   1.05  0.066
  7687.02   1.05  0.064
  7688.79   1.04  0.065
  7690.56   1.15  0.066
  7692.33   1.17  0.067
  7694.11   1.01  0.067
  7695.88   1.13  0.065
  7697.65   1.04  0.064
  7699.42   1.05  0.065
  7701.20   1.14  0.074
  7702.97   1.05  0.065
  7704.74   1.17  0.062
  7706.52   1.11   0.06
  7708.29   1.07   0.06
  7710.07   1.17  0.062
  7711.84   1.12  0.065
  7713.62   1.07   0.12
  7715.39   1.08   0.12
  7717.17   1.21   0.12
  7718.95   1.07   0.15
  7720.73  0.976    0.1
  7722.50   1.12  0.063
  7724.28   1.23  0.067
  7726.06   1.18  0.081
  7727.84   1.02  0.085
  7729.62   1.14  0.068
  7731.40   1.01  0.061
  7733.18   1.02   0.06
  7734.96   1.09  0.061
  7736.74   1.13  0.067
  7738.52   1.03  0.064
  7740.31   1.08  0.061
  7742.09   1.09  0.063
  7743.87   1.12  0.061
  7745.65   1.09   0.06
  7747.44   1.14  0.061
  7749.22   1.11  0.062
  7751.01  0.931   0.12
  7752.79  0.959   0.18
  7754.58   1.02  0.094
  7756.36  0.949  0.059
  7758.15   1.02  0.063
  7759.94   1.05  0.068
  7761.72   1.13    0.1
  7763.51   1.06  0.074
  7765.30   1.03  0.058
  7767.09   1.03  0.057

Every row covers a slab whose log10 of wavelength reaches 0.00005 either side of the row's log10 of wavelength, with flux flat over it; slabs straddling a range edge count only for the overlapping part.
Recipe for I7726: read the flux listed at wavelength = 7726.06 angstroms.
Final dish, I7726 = 1.18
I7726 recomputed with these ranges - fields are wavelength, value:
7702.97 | 1.05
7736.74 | 1.13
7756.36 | 0.949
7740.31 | 1.08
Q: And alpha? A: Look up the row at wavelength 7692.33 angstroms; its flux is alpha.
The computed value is 1.17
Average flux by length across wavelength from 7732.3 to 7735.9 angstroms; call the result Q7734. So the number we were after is 1.06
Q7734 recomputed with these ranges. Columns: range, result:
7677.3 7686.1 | 1.04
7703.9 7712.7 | 1.13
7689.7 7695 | 1.11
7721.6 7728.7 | 1.14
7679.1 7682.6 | 1.09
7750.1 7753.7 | 0.944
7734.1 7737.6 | 1.11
